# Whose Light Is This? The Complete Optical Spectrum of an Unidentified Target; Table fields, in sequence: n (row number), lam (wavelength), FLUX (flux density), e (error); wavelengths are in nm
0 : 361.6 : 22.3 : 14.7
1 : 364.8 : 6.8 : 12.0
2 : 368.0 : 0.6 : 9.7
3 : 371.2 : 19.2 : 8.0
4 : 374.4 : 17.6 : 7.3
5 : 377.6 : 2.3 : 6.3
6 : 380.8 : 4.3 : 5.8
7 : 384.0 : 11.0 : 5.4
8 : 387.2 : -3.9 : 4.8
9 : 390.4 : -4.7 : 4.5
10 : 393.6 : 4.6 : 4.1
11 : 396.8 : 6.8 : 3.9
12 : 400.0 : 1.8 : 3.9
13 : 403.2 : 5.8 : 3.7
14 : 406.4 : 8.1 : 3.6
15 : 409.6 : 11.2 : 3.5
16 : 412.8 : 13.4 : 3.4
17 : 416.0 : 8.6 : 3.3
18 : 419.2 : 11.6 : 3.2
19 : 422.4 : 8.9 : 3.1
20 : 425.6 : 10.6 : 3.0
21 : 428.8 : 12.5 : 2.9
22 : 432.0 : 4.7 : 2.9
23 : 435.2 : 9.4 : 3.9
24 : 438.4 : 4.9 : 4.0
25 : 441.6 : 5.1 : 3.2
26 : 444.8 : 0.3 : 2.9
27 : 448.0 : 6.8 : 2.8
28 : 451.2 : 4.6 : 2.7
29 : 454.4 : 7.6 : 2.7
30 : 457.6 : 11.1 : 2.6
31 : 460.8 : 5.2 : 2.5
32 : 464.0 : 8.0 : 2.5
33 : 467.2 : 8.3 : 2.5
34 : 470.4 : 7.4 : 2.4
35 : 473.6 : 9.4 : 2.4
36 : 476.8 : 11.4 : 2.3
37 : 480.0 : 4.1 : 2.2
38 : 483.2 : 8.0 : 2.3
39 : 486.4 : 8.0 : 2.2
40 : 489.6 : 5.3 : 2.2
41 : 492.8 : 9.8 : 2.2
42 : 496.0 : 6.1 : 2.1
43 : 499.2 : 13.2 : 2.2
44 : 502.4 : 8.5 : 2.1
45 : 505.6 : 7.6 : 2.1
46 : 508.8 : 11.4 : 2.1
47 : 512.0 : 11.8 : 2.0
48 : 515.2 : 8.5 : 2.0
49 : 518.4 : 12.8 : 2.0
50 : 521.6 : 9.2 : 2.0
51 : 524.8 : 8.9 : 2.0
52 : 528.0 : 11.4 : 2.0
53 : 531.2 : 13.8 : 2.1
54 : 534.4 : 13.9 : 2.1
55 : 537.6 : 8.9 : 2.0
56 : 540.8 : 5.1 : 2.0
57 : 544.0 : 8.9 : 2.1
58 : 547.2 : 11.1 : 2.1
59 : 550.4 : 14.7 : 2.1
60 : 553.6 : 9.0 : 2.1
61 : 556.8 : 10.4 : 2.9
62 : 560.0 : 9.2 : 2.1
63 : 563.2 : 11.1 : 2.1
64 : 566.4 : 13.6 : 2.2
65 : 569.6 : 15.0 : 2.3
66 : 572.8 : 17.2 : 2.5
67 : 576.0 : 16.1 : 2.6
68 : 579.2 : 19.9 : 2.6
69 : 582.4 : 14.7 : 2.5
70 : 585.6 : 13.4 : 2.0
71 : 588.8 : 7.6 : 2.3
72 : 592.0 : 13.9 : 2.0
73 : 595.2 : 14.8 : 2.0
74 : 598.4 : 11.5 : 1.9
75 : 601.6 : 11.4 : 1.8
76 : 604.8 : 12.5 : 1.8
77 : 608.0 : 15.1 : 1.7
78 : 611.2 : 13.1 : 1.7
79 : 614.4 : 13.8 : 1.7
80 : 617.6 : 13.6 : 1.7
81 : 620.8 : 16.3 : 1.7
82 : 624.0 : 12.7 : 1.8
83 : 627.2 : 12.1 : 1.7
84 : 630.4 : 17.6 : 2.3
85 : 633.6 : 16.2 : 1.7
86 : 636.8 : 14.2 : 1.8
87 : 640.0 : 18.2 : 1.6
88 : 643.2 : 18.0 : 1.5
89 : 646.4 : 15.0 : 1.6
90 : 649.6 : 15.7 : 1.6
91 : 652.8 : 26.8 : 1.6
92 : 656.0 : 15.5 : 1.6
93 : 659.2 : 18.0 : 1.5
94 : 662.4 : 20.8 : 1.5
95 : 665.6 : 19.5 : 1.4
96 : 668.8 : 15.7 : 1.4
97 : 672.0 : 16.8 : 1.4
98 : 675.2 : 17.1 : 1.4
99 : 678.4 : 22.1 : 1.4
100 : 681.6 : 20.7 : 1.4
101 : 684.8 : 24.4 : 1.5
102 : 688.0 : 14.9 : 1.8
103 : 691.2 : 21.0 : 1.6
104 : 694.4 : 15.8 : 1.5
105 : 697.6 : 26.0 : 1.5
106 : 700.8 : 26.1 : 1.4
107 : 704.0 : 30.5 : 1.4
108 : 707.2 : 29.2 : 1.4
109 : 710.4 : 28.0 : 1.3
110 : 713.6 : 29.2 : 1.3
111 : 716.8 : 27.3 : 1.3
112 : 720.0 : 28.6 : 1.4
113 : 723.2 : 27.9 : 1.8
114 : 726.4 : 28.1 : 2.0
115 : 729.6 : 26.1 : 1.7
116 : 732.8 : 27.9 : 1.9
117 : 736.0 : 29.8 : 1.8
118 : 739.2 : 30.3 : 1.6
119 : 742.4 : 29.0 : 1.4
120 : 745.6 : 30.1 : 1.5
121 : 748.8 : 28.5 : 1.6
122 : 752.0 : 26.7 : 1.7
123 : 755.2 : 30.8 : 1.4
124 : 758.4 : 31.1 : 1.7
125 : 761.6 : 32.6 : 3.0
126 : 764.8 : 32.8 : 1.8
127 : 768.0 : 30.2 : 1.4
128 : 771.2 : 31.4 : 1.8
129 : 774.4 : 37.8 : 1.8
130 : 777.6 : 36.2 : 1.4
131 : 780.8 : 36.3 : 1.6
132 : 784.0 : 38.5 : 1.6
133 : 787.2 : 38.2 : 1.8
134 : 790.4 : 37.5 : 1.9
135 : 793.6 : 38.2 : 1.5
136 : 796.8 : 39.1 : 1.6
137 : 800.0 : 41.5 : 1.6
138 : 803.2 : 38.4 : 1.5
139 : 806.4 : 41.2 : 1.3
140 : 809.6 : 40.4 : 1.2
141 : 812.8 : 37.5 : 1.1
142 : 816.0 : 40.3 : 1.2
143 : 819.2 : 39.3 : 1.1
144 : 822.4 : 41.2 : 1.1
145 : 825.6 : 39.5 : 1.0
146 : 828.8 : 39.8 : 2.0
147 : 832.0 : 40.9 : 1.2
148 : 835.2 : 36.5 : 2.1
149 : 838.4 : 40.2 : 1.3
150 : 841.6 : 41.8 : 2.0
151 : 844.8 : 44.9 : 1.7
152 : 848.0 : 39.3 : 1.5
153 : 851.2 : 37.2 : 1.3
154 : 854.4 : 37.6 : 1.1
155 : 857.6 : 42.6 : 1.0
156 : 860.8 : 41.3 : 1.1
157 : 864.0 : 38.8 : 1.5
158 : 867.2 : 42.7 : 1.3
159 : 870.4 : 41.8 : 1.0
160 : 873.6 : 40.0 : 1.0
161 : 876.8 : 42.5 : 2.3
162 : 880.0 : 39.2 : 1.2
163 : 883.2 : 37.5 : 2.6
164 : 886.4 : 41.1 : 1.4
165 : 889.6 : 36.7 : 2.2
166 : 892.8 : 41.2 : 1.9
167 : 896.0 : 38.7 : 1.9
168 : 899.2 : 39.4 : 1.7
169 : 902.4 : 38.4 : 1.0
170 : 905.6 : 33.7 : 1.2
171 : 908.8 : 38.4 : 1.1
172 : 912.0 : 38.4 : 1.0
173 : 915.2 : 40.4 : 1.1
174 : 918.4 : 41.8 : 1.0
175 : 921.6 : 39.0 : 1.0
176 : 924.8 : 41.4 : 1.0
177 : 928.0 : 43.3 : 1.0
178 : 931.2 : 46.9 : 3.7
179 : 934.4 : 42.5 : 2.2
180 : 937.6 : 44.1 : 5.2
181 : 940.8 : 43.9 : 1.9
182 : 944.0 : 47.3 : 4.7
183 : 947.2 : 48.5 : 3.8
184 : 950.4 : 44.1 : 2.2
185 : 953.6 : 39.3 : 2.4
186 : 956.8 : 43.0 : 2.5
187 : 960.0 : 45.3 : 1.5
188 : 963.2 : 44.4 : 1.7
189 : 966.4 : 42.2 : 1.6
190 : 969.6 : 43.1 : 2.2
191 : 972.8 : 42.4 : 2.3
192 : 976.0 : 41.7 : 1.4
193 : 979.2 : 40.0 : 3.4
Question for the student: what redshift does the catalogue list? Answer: 0.75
